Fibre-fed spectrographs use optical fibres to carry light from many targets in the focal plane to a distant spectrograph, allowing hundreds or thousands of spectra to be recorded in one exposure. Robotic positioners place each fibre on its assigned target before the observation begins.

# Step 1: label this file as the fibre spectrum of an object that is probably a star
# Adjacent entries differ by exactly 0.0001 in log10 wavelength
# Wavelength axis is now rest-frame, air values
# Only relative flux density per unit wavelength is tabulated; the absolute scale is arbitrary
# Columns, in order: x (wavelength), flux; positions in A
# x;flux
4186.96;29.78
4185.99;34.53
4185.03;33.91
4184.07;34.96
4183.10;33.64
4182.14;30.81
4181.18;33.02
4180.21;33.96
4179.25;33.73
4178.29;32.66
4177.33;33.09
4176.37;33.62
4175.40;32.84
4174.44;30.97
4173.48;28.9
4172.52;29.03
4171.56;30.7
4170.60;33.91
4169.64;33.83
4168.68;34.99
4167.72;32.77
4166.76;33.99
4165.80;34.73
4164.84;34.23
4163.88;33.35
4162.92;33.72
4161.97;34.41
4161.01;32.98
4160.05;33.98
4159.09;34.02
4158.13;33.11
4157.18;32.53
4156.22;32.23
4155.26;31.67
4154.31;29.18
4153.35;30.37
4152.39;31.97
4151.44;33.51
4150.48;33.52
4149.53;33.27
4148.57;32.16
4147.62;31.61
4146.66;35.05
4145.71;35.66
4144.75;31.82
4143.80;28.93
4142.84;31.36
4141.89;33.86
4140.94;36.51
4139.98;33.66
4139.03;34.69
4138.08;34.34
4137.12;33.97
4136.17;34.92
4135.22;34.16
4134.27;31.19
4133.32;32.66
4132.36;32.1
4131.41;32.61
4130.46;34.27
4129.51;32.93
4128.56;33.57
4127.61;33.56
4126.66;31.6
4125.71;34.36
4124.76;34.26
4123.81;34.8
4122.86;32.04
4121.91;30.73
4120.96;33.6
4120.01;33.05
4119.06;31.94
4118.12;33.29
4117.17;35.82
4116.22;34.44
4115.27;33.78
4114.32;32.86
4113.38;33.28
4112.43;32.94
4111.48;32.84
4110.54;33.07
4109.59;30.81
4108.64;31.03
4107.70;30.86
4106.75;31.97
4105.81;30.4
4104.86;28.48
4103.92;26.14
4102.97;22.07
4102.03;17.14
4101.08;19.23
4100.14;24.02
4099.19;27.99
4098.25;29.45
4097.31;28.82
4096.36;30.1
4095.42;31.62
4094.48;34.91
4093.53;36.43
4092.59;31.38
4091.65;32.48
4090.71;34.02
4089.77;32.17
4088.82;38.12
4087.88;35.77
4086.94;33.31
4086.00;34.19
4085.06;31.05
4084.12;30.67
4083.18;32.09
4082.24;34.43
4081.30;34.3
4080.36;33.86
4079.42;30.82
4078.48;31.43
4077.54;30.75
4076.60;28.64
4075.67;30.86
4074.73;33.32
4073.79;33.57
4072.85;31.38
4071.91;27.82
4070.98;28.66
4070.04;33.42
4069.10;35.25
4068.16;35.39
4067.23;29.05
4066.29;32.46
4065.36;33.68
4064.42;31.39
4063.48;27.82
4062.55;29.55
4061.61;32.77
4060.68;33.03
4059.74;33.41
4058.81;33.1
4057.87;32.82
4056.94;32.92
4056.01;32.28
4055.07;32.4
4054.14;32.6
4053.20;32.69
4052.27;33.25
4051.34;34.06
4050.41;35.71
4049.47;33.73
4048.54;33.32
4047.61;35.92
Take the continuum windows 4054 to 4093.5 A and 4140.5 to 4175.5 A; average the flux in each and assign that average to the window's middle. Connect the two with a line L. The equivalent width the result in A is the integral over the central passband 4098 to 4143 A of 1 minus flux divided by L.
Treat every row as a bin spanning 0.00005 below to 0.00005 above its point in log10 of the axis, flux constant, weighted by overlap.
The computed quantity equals 1.3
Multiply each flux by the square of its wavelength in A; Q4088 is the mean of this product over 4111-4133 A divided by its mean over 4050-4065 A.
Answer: 1.06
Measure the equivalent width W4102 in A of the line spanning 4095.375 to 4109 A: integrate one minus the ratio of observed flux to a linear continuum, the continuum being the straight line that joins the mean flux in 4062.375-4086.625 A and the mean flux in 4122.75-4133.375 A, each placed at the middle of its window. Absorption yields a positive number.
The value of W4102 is 2.3 A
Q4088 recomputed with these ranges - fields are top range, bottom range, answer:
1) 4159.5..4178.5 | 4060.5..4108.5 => 1.11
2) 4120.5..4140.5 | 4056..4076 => 1.08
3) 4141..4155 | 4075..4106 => 1.09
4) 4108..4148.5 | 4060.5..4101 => 1.07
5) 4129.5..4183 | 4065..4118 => 1.08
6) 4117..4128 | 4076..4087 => 1.05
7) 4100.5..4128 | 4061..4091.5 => 0.98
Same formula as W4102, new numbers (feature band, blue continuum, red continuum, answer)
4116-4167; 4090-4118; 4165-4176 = -2.66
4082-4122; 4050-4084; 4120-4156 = 1.70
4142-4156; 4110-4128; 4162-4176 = 0.33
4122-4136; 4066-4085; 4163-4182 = -0.31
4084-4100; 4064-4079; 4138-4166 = -0.16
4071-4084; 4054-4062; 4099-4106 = -1.22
